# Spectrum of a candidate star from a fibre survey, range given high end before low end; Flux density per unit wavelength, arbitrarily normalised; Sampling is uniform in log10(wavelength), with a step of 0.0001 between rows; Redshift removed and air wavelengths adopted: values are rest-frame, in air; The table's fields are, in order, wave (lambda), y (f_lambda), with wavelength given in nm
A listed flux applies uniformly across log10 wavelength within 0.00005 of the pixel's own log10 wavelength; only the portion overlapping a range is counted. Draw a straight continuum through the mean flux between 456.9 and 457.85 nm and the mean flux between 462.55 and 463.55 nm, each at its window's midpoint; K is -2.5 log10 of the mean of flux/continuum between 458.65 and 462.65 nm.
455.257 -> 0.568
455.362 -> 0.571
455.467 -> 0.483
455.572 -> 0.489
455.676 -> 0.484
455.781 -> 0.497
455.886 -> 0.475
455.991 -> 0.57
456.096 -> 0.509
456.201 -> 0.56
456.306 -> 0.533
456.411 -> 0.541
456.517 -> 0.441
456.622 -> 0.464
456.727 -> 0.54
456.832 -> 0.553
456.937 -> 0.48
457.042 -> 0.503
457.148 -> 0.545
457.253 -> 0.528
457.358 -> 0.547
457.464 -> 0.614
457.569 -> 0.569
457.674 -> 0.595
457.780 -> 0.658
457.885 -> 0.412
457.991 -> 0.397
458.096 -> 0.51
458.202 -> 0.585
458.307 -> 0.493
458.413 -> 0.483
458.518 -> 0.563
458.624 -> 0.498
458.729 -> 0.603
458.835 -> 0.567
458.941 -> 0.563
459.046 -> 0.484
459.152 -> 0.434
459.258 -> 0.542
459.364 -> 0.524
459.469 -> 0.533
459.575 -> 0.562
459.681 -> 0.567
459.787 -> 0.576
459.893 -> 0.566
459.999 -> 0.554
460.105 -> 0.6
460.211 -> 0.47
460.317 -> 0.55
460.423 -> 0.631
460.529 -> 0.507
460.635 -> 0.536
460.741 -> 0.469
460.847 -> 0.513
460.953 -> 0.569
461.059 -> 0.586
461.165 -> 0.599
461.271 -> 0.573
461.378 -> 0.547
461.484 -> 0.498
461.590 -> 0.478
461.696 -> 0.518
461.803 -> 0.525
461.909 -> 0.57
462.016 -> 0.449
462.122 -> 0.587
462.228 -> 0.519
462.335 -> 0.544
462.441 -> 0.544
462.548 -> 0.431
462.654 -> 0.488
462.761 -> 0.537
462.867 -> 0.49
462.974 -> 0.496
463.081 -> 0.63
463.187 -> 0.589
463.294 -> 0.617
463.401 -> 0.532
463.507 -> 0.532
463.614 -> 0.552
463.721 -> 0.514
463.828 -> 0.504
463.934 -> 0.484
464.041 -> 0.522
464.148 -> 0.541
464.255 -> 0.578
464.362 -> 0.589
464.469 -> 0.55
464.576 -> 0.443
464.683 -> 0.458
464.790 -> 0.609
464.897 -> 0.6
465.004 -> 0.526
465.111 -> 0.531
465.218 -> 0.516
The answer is 0.02 mag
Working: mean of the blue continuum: 0.558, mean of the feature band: 0.537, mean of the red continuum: 0.54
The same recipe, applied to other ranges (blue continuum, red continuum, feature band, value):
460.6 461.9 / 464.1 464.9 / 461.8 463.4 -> 0.008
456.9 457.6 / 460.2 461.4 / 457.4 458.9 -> 0.008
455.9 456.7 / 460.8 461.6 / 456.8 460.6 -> -0.012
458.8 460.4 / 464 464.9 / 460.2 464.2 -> 0.014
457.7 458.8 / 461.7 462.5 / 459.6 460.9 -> -0.036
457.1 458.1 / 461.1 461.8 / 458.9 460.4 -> -0.004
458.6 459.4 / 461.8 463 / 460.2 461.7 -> -0.038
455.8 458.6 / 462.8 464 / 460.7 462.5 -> 0.002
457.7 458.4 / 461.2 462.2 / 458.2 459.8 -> -0.038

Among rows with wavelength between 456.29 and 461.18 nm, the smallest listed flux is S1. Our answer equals 0.397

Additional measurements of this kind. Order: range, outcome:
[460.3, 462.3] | 0.449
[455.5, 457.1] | 0.441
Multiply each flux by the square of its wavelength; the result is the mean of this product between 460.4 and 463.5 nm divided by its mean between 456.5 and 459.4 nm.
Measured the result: 1.0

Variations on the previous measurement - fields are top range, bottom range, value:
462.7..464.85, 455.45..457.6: 1.07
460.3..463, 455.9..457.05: 1.05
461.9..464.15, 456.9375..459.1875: 1.02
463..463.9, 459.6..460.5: 1.00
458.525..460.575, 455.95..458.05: 1.04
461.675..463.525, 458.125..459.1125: 1.01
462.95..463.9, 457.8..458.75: 1.11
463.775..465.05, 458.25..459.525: 1.04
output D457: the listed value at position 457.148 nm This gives 0.545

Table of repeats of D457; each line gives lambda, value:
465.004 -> 0.526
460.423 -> 0.631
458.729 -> 0.603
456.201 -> 0.56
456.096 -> 0.509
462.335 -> 0.544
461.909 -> 0.57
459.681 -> 0.567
